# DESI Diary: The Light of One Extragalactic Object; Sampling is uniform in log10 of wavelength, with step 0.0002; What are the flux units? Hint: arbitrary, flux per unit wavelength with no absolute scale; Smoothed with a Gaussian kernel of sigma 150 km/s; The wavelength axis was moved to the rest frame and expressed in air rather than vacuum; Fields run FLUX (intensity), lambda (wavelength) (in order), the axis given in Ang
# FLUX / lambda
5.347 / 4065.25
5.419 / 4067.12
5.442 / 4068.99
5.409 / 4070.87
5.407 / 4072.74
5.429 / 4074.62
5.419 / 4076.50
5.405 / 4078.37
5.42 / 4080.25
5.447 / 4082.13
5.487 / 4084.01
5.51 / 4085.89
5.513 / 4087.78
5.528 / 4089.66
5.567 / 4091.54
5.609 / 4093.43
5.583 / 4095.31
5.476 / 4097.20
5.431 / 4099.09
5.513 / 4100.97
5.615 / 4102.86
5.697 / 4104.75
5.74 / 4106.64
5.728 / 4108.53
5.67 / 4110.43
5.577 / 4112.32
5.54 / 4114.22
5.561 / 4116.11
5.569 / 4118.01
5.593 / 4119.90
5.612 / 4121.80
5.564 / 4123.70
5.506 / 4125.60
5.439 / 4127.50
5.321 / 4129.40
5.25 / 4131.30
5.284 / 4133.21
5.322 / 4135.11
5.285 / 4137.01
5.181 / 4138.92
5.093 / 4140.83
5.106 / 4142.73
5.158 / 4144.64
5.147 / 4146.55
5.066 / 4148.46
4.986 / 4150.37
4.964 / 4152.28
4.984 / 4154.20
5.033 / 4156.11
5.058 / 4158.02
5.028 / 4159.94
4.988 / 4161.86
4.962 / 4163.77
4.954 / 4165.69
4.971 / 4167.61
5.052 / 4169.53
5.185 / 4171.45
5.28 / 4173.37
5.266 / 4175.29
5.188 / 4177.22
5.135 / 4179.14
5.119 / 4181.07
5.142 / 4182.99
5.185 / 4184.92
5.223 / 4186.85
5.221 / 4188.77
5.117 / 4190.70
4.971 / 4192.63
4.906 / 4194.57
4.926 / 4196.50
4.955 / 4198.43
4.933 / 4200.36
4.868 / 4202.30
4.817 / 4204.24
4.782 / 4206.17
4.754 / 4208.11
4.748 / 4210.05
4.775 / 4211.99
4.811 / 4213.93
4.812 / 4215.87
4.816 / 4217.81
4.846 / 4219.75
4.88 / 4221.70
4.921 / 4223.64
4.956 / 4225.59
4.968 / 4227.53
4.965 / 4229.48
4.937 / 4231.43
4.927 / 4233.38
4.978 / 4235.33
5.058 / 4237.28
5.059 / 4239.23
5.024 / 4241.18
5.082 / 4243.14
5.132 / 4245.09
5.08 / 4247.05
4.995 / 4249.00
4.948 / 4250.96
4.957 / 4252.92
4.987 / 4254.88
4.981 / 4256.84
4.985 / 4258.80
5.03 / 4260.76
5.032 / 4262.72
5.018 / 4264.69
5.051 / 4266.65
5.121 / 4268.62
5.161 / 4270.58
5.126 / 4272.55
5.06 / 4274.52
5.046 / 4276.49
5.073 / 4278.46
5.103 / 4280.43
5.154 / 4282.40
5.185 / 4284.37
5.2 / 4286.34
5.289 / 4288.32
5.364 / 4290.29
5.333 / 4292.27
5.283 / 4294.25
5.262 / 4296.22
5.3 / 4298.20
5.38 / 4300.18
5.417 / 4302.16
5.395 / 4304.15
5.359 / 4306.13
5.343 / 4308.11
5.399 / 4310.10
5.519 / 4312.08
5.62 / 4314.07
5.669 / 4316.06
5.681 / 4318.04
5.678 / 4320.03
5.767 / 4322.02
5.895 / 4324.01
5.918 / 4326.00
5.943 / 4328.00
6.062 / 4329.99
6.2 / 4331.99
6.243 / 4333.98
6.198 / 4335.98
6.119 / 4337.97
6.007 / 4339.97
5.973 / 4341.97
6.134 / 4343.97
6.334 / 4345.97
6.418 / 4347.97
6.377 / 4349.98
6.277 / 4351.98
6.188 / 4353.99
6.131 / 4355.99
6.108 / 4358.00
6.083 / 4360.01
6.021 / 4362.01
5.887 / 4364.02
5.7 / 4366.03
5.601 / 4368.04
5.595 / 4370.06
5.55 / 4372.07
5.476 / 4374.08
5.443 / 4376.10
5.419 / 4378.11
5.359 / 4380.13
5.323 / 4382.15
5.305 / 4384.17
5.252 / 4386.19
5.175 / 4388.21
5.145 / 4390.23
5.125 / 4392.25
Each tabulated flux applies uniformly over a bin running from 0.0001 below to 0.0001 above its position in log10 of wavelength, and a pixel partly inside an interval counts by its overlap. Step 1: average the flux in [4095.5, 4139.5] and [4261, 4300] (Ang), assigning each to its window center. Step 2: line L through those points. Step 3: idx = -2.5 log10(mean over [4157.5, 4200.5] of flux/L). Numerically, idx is 0.06 mag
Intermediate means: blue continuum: 5.5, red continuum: 5.17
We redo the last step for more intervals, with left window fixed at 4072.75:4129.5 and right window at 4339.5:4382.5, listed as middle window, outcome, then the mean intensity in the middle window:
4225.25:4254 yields 0.15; 5.01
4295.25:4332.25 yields 0.04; 5.61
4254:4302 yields 0.12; 5.15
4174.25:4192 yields 0.09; 5.17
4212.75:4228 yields 0.17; 4.87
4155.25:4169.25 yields 0.13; 5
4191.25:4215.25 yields 0.17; 4.86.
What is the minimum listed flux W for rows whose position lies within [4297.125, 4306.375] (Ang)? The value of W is 5.3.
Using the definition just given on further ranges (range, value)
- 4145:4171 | 4.954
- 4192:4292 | 4.748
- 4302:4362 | 5.343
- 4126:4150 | 5.066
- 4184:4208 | 4.782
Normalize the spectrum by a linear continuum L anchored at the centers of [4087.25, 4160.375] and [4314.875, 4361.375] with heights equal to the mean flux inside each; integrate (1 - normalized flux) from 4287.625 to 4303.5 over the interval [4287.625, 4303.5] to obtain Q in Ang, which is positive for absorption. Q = 1.6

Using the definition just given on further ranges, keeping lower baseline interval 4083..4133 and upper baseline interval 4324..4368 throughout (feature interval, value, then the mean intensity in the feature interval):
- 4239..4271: 4.6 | 5.04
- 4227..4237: 1.5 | 4.96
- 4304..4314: 1.0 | 5.42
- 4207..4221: 2.4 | 4.79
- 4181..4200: 2.2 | 5.07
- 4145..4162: 1.8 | 5.03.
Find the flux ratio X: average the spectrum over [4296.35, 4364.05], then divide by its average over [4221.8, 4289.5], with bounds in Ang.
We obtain 1.2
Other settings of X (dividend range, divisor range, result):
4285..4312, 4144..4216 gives 1.06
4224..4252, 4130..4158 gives 0.98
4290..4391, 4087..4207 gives 1.09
